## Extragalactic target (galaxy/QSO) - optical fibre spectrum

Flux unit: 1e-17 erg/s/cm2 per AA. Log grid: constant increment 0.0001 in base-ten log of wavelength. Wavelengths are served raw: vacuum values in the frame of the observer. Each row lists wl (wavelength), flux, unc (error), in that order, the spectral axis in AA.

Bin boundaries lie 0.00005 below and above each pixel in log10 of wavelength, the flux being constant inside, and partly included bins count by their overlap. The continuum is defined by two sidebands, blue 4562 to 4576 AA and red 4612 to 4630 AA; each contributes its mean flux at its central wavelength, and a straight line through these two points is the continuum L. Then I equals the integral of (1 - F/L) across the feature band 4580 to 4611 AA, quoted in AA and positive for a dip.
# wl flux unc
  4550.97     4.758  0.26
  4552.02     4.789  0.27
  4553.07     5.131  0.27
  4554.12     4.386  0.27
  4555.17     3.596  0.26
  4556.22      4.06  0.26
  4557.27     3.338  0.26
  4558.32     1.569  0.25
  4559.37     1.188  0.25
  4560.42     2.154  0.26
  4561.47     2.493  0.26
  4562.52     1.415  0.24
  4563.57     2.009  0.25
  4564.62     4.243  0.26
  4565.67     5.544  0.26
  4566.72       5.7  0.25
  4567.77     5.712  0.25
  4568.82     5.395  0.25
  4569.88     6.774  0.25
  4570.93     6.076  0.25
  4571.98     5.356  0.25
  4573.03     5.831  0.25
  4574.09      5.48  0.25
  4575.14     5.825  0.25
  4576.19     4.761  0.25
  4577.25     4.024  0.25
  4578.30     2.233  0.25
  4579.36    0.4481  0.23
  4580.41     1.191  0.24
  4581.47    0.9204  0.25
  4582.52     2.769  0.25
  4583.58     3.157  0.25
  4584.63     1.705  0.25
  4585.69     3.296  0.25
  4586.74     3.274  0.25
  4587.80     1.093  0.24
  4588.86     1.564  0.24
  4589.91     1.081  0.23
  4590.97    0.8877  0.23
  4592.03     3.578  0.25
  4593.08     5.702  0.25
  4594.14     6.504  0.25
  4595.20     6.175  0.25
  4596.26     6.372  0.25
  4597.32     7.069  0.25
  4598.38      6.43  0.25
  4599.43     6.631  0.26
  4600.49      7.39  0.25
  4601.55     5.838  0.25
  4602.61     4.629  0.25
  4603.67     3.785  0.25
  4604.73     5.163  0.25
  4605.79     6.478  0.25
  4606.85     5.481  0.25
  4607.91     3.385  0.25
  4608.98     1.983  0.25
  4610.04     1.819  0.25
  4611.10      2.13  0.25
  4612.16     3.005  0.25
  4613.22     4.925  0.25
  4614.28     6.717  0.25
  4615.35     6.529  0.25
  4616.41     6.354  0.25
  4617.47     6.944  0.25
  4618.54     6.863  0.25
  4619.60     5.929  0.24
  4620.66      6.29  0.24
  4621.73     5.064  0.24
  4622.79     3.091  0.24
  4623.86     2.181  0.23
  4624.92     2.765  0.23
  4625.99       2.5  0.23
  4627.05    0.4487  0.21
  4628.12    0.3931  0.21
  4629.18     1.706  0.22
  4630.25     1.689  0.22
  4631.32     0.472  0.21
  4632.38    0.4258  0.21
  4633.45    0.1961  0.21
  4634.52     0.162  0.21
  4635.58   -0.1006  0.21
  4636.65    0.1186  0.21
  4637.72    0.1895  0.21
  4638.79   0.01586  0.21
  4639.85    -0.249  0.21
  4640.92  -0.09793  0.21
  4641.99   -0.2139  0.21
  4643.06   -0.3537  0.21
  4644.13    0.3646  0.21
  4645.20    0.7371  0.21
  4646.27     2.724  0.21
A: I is 4.1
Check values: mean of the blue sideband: 5.03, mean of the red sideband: 4.2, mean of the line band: 3.96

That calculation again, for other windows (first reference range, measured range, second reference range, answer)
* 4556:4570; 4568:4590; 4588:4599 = 2.44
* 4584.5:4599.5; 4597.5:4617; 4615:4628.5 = -3.73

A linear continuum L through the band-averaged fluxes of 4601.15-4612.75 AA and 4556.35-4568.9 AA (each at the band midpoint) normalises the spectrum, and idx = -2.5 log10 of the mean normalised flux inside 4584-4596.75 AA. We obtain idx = 0.098 mag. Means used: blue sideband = 3.35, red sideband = 3.96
